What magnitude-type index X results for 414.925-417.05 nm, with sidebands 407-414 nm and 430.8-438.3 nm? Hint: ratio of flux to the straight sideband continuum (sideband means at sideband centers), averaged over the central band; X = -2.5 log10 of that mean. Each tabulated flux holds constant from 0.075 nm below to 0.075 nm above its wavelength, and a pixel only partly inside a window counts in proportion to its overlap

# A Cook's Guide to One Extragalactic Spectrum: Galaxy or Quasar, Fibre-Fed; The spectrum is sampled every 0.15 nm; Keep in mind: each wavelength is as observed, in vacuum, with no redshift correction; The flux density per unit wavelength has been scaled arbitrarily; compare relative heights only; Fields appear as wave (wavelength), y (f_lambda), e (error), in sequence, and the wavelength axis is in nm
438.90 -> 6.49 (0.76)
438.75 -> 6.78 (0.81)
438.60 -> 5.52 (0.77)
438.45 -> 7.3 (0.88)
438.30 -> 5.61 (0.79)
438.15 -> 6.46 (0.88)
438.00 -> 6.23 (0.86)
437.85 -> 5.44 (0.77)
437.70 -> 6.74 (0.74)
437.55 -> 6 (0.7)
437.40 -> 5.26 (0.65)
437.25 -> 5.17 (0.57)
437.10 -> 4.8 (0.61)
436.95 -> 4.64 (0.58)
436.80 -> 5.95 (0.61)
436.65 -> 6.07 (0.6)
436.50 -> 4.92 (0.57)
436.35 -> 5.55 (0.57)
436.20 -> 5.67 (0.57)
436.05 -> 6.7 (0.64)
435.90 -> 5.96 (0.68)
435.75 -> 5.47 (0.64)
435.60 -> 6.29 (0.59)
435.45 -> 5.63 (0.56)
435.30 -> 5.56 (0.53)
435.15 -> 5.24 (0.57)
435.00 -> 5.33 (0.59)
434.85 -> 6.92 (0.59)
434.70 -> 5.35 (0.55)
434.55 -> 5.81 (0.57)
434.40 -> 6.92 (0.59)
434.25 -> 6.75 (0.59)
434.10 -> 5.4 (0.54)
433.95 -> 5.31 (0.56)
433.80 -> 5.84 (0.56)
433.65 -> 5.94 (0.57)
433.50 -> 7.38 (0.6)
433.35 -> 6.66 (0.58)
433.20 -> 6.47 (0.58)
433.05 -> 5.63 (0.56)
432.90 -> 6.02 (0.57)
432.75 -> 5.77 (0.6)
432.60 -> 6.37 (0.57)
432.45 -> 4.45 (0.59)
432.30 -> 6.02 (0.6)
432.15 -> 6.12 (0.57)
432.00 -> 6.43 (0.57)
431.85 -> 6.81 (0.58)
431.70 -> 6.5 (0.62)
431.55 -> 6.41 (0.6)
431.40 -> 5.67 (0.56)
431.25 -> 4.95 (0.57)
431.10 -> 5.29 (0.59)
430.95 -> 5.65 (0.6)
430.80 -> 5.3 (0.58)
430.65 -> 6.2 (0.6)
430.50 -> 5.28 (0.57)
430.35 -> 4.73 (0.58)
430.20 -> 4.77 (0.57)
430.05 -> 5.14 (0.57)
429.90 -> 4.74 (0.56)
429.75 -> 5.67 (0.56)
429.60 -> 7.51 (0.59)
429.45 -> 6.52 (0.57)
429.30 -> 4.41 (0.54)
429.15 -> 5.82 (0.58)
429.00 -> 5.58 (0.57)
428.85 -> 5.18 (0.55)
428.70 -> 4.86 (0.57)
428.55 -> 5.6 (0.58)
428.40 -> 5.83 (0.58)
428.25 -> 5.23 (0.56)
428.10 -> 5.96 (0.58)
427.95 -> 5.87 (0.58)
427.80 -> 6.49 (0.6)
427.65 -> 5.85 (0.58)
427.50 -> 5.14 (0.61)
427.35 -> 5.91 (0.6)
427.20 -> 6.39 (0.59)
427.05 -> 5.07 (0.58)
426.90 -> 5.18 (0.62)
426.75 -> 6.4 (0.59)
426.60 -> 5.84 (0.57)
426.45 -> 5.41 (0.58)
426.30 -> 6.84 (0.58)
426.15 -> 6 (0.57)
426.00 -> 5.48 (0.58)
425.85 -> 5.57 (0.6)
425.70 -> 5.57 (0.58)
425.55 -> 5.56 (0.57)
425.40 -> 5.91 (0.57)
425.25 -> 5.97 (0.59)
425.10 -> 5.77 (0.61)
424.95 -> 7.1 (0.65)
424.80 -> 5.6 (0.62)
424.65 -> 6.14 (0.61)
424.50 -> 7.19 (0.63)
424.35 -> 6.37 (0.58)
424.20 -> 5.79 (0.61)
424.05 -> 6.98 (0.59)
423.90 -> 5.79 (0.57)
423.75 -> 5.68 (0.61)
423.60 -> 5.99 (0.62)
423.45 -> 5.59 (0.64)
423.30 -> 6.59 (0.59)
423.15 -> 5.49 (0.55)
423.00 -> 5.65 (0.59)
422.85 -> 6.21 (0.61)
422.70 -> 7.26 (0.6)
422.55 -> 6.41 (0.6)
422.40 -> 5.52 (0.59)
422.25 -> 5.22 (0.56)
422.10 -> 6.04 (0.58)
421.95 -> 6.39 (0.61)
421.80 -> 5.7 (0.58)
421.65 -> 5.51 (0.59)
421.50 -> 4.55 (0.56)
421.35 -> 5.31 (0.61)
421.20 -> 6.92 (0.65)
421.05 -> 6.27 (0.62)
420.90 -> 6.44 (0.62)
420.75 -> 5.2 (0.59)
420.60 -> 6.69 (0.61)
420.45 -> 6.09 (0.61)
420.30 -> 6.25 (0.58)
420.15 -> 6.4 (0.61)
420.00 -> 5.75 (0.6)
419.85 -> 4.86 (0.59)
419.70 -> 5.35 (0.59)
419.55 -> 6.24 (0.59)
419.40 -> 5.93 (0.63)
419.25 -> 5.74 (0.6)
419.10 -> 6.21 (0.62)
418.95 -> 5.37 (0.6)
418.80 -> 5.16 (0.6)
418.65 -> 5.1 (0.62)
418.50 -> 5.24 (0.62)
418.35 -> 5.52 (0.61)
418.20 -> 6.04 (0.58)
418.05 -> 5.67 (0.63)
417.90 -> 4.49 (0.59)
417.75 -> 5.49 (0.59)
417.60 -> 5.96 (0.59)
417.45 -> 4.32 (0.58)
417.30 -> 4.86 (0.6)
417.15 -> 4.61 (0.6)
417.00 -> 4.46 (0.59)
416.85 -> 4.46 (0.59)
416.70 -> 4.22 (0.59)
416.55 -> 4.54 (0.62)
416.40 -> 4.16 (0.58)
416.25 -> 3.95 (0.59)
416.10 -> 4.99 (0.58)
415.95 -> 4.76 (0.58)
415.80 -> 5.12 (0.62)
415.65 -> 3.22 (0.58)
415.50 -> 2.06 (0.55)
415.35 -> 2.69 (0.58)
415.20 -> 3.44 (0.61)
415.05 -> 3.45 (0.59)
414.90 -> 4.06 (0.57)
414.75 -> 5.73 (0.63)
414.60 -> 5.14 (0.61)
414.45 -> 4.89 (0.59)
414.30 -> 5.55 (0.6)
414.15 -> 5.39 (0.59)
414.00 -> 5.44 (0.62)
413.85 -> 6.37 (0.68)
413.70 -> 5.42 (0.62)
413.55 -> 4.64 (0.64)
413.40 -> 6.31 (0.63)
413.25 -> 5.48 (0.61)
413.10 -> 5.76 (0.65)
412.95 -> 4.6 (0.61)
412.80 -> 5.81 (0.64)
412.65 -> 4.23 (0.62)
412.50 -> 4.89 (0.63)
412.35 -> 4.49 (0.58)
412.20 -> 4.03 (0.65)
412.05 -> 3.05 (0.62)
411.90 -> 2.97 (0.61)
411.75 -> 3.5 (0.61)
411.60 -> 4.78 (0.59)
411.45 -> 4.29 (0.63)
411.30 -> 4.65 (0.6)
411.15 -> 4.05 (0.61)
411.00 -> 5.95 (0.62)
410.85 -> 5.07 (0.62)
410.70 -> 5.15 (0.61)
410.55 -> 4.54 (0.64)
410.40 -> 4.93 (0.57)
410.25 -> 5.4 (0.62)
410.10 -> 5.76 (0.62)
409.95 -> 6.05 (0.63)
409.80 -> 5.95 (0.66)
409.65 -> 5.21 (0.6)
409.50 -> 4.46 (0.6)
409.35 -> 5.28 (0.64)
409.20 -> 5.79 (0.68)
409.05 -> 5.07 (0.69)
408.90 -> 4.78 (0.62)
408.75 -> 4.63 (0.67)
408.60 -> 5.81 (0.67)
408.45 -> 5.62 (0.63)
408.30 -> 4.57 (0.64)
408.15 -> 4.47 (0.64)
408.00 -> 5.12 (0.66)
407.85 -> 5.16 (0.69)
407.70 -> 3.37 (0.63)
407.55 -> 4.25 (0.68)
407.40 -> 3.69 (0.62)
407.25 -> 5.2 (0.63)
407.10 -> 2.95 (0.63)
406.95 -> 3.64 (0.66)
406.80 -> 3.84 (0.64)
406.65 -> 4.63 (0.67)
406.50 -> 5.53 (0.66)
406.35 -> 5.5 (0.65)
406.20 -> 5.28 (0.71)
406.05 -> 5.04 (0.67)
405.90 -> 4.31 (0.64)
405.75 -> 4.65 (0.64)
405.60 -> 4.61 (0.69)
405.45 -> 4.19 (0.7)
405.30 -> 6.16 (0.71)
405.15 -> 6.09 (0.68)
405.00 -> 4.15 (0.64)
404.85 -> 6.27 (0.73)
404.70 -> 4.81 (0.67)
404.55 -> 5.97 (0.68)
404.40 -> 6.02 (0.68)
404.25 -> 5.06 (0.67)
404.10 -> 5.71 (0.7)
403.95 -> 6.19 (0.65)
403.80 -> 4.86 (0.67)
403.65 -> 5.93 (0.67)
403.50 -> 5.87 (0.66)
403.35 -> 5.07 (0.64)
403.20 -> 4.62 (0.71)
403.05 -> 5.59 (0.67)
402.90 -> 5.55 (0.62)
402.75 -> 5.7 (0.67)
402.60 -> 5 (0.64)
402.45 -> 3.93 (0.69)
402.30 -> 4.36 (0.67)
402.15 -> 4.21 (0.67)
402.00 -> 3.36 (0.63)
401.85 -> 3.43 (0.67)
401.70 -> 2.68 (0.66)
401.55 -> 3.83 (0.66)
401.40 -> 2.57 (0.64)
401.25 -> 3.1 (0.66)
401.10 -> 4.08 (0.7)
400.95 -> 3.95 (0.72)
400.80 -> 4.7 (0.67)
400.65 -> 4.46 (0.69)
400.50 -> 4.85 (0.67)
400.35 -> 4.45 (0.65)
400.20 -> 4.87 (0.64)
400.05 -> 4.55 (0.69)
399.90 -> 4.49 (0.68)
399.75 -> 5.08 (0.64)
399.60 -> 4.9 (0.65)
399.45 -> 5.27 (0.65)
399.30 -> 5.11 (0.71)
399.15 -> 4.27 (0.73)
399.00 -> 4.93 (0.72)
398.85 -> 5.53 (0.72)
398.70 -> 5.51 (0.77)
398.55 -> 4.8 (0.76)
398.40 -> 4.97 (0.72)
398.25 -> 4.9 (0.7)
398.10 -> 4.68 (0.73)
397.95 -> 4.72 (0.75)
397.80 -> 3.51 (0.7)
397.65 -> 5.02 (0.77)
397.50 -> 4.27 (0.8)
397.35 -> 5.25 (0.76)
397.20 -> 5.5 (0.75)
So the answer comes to 0.27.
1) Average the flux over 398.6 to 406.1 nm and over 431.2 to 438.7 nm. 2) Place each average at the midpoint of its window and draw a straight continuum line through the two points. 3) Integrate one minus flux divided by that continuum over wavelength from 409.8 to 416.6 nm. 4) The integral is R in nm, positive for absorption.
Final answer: 0.61 nm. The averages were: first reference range 4.8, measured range 4.7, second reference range 5.91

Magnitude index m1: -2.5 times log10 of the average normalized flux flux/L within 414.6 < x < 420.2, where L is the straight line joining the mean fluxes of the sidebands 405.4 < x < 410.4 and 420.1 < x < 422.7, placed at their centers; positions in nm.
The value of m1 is 0.17 mag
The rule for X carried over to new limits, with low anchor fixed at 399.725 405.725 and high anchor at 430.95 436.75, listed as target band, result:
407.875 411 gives -0.04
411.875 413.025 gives 0.19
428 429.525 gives 0.05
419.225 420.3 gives -0.08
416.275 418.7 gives 0.08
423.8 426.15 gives -0.08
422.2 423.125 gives -0.10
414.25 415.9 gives 0.26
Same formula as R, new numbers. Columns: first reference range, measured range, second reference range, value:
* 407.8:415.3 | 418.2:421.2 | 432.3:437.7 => -0.33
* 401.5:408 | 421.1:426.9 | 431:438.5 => -0.49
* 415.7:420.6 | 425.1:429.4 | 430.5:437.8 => -0.07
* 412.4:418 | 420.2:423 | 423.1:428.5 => -0.28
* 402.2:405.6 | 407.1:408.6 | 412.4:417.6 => 0.15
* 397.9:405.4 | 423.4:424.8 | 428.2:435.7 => -0.15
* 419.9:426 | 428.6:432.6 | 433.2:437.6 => 0.18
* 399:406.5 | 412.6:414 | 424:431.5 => -0.06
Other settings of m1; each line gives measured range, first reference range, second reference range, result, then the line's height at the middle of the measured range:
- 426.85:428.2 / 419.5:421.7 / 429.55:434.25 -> 0.014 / 5.84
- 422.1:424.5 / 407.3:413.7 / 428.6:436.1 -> -0.124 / 5.42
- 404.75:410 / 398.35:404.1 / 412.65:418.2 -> -0.041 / 4.71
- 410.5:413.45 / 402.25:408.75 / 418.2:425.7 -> 0.149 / 5.35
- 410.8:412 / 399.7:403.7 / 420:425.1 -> 0.188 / 5.2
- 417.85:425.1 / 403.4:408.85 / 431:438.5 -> -0.082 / 5.47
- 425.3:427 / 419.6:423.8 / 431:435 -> 0.031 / 5.96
